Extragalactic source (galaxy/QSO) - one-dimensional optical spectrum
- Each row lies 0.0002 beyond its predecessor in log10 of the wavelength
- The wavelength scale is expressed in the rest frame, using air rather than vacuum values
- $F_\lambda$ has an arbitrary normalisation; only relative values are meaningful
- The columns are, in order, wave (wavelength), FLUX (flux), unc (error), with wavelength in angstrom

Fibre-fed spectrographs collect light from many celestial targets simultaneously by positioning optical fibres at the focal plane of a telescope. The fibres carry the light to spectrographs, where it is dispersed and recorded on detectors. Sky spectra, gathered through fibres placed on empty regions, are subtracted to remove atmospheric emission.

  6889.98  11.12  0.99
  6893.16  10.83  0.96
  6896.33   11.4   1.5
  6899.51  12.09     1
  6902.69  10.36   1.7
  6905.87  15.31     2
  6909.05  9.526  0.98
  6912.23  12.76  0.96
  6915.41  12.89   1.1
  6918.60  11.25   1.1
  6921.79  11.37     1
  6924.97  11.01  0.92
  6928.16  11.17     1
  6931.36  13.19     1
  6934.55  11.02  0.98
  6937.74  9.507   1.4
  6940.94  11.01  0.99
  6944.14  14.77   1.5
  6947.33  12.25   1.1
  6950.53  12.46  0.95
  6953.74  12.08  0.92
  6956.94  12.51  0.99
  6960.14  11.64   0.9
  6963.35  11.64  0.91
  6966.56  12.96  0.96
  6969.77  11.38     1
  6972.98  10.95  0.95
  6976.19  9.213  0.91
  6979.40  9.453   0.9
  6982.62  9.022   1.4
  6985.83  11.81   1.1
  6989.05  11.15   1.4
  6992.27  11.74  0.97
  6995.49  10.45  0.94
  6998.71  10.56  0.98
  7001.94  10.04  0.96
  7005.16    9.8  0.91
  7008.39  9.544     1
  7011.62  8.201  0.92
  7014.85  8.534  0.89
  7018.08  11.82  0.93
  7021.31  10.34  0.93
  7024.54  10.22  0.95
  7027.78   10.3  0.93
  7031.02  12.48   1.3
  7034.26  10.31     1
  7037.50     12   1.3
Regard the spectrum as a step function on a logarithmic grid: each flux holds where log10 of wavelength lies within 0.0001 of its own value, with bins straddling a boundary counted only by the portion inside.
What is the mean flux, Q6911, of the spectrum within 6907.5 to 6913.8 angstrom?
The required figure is 11.2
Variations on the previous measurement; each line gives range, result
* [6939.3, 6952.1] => 12.6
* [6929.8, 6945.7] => 11.9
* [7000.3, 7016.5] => 9.23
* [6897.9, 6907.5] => 12.6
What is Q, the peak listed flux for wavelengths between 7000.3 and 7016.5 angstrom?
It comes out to 10.04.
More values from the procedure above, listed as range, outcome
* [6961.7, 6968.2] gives 12.96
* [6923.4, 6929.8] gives 11.17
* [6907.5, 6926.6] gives 12.89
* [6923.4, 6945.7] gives 14.77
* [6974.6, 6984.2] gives 9.453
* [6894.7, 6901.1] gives 12.09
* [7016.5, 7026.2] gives 11.82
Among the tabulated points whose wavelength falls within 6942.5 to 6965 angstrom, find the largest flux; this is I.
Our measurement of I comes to 14.77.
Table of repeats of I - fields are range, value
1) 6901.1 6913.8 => 15.31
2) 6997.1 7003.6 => 10.56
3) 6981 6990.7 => 11.81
